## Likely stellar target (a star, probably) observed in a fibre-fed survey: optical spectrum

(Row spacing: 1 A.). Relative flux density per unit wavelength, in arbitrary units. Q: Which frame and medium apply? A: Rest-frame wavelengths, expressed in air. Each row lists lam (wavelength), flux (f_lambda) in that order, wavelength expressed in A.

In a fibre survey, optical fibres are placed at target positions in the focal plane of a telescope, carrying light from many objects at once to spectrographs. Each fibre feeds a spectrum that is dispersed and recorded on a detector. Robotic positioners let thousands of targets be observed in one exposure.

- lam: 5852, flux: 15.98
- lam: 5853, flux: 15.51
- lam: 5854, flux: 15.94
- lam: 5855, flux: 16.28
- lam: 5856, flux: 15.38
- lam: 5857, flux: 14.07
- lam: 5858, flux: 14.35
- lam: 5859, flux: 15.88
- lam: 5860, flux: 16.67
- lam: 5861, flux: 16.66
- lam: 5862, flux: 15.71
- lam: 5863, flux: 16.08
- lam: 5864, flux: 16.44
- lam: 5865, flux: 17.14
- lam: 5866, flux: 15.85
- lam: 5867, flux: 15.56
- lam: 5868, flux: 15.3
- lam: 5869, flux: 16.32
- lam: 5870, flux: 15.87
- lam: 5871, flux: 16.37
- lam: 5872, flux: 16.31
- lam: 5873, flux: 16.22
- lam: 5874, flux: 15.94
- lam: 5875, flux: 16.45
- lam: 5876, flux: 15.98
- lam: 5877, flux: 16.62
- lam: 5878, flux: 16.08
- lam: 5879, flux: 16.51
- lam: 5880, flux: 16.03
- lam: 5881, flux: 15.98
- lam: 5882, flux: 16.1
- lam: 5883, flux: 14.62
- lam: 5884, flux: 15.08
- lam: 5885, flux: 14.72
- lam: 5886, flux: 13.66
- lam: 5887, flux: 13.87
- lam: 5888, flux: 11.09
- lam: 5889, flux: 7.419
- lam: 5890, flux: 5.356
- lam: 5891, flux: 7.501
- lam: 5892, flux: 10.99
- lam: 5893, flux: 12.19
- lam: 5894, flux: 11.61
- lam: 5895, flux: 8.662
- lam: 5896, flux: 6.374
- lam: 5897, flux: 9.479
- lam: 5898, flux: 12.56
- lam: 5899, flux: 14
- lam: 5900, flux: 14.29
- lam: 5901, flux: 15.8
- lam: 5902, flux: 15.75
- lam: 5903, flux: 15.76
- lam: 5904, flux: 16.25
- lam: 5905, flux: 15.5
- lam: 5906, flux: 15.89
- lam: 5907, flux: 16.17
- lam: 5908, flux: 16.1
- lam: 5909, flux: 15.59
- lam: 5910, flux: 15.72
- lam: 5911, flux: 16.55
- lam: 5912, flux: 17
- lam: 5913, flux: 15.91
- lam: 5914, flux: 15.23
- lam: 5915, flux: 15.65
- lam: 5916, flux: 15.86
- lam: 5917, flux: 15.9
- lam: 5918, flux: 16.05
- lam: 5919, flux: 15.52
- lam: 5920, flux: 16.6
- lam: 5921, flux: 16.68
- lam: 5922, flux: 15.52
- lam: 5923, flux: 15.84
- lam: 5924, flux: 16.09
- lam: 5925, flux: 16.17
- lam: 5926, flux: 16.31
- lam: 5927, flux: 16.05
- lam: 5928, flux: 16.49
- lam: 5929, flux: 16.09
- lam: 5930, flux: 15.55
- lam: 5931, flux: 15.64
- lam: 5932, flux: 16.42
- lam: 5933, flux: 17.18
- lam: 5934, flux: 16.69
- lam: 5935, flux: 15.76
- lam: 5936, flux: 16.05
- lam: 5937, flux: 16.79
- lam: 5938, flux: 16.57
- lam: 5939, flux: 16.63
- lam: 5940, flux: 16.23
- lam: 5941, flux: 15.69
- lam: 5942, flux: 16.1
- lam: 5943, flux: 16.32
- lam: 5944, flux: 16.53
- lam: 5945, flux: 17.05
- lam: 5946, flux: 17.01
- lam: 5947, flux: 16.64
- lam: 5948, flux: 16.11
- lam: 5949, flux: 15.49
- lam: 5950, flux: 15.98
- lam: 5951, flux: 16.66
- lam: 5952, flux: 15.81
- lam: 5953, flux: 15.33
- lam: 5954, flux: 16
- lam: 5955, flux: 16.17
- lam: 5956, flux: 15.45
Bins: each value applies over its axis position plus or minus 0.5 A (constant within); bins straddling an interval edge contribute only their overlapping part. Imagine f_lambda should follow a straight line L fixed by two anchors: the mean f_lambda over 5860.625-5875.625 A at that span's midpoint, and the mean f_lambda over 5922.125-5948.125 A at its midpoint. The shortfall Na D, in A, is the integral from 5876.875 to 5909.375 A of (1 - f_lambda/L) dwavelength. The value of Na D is 5.6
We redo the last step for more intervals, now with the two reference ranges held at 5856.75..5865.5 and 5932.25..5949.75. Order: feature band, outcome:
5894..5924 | 2.50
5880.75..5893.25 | 3.08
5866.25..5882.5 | -0.08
